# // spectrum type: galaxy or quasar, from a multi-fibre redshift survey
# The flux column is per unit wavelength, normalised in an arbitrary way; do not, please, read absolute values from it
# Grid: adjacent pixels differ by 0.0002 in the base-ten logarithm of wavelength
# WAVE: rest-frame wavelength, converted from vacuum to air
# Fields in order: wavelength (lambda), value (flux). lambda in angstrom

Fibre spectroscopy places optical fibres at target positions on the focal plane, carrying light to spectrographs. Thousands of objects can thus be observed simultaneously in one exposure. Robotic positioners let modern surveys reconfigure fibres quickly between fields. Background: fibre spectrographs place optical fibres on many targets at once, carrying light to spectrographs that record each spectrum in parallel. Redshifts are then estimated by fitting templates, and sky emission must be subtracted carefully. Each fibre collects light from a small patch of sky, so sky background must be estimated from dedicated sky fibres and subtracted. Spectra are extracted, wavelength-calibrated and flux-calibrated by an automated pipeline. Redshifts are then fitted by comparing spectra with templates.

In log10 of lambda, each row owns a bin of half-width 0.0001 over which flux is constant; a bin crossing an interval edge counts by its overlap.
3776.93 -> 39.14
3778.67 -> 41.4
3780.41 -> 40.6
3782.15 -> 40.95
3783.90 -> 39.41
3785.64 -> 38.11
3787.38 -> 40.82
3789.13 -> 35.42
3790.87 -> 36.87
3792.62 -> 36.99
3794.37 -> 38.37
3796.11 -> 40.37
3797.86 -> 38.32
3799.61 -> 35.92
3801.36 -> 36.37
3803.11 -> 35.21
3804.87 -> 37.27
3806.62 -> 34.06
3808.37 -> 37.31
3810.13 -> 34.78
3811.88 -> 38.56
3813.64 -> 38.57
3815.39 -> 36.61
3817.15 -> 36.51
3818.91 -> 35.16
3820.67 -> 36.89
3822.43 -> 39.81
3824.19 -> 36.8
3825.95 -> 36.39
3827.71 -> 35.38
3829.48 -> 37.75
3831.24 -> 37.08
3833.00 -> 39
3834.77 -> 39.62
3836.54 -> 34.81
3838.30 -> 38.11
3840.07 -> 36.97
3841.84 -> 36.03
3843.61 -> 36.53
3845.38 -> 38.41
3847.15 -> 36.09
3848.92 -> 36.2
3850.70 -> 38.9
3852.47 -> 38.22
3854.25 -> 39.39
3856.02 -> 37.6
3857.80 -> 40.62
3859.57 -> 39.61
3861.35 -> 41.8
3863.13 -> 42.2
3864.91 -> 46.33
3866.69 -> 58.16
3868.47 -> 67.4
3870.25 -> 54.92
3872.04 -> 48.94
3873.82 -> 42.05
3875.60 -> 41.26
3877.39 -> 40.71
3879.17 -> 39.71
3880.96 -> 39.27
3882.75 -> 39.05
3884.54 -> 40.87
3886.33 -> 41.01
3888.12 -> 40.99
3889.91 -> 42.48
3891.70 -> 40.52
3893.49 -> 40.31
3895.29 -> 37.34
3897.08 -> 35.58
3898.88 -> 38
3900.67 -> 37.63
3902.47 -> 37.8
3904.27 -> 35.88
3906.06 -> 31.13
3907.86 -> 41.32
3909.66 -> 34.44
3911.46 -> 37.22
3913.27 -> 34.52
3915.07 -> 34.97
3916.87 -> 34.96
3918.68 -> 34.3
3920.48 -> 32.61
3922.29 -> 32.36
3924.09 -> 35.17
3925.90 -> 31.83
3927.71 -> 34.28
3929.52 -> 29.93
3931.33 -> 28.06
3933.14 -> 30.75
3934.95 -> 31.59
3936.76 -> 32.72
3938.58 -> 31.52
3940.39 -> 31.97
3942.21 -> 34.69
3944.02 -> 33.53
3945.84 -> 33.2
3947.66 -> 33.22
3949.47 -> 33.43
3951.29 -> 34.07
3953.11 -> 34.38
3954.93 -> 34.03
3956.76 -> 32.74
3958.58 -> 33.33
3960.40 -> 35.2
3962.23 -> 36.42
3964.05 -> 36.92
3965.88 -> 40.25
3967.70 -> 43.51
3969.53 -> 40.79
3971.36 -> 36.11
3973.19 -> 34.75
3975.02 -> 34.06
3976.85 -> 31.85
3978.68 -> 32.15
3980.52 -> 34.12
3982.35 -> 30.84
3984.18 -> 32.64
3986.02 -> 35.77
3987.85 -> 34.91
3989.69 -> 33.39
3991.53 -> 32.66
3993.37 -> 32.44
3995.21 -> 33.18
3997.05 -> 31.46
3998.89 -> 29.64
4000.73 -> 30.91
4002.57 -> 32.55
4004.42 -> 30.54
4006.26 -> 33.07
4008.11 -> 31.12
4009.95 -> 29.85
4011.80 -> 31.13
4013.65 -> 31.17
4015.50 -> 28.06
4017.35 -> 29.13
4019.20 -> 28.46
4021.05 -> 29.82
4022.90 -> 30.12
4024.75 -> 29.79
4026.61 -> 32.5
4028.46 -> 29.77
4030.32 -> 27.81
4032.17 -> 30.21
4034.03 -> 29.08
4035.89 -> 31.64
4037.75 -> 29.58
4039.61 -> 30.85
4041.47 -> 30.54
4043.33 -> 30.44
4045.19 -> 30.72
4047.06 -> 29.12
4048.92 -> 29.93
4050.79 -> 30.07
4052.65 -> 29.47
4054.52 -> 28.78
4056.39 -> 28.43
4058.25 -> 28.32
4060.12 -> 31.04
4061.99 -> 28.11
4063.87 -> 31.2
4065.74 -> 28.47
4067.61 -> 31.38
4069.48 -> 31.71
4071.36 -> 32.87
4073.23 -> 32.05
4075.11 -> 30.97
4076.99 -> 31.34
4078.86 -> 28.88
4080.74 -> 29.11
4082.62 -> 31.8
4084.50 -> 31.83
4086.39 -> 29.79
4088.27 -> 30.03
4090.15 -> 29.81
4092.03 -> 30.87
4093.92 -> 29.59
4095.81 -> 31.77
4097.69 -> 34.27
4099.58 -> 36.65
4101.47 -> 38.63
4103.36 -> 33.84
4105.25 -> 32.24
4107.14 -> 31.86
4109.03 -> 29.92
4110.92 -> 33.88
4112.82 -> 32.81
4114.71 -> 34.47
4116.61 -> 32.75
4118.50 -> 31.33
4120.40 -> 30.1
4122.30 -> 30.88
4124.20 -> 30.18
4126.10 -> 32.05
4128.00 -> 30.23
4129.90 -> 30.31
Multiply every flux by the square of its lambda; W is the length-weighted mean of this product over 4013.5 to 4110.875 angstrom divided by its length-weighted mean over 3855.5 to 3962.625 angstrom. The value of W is 0.88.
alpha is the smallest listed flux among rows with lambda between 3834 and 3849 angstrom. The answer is 34.81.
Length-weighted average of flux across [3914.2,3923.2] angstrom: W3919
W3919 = 33.9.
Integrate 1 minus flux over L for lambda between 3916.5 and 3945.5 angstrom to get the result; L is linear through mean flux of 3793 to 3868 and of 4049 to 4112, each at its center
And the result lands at 2.48 angstrom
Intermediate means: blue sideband 38.5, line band 32.5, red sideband 31.2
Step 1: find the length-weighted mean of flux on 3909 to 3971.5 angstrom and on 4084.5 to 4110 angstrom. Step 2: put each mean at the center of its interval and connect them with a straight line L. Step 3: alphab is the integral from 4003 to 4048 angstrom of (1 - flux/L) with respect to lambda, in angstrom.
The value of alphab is 3.99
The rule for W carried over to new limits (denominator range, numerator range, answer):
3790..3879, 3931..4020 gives 0.90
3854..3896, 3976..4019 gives 0.78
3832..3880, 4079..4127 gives 0.86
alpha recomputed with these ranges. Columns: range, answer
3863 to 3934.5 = 28.06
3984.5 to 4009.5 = 29.64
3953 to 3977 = 31.85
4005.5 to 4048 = 27.81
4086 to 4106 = 29.59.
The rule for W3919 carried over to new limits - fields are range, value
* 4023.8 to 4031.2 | 30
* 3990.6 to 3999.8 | 31.9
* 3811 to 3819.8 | 37.1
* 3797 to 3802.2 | 36.9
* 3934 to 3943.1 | 32.5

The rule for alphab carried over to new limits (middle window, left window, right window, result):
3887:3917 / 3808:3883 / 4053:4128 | 0.6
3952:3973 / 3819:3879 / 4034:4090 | -0.9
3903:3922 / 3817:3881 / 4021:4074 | 1.1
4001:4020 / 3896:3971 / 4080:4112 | 1.7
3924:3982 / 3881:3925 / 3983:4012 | 0.7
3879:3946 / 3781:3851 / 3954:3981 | 1.4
